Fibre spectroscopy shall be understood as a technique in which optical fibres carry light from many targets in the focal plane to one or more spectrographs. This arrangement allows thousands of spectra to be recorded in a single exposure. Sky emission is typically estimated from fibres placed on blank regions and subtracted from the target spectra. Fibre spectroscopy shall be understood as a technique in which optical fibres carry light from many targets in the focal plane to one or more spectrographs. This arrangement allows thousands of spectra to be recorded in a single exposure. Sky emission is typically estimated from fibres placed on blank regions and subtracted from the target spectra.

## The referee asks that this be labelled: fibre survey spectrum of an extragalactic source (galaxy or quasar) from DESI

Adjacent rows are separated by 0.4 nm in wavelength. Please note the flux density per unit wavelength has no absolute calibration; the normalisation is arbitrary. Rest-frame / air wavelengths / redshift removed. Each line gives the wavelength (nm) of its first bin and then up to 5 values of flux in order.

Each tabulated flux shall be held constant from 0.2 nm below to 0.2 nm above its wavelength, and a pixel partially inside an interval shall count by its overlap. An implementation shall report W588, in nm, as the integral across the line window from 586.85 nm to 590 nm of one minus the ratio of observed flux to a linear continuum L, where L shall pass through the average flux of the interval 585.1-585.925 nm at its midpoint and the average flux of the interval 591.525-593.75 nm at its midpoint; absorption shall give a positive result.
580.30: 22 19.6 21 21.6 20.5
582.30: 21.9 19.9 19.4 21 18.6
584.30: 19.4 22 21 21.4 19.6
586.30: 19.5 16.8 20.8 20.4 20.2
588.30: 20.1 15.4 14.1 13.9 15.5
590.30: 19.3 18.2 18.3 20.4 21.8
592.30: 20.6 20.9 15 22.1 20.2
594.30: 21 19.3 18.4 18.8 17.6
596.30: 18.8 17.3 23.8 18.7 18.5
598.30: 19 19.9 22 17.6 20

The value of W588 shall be 0.45 nm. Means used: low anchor 20.8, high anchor 20.1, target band 17.6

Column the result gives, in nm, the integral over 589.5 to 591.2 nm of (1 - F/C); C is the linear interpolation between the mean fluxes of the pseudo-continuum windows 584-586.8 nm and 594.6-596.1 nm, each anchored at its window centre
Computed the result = 0.17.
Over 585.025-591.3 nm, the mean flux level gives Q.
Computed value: 18.4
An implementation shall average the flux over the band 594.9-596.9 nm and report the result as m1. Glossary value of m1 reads 18.2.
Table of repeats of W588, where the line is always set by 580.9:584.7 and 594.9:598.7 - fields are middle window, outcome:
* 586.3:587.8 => 0.046 nm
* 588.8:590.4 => 0.348 nm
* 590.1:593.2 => 0.017 nm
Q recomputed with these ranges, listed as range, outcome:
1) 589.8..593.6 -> 19.2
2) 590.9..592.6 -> 20.3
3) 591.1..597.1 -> 19.6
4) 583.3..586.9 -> 19.9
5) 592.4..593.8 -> 19.5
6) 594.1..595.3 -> 19.6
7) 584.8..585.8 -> 21.1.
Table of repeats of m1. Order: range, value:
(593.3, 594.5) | 21.1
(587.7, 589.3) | 17.4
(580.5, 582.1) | 20.7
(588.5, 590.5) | 15.6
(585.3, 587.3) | 19.6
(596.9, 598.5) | 20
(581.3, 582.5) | 21.3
